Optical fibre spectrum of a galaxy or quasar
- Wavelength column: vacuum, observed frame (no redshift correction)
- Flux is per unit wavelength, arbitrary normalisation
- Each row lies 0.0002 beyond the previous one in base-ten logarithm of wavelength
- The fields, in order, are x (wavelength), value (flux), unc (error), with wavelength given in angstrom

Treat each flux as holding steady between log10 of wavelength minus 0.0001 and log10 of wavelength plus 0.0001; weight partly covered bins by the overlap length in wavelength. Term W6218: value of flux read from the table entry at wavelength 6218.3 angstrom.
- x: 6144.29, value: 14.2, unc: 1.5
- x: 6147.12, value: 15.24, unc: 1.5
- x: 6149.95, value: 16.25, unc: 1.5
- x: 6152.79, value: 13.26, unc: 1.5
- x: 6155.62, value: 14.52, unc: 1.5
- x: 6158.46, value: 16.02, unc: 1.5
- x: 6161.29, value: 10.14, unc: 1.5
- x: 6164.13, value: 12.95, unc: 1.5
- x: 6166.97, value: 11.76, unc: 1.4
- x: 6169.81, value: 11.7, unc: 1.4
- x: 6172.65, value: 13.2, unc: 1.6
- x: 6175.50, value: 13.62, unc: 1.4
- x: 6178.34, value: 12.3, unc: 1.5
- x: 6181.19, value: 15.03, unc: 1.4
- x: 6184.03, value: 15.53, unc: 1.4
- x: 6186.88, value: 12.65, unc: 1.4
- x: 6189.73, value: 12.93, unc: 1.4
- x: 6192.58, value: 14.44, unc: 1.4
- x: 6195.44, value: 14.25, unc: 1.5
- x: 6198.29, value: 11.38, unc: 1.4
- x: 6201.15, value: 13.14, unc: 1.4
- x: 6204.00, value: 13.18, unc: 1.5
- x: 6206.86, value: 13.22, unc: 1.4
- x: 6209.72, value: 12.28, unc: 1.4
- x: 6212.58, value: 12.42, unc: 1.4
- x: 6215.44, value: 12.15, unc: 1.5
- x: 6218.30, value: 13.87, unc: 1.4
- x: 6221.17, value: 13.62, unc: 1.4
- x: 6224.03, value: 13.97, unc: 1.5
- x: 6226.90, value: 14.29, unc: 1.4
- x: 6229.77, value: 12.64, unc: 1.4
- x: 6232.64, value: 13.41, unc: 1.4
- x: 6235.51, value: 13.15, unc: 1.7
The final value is 13.87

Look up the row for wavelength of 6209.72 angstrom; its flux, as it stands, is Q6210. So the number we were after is 12.28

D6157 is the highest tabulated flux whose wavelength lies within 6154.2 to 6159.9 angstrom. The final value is 16.02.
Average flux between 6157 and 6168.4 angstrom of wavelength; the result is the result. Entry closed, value 12.7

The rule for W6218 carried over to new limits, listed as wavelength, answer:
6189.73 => 12.93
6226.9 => 14.29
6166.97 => 11.76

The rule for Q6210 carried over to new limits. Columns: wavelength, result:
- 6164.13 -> 12.95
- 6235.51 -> 13.15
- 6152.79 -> 13.26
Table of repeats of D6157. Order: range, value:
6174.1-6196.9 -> 15.53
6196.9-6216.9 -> 13.22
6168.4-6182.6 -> 15.03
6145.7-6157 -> 16.25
